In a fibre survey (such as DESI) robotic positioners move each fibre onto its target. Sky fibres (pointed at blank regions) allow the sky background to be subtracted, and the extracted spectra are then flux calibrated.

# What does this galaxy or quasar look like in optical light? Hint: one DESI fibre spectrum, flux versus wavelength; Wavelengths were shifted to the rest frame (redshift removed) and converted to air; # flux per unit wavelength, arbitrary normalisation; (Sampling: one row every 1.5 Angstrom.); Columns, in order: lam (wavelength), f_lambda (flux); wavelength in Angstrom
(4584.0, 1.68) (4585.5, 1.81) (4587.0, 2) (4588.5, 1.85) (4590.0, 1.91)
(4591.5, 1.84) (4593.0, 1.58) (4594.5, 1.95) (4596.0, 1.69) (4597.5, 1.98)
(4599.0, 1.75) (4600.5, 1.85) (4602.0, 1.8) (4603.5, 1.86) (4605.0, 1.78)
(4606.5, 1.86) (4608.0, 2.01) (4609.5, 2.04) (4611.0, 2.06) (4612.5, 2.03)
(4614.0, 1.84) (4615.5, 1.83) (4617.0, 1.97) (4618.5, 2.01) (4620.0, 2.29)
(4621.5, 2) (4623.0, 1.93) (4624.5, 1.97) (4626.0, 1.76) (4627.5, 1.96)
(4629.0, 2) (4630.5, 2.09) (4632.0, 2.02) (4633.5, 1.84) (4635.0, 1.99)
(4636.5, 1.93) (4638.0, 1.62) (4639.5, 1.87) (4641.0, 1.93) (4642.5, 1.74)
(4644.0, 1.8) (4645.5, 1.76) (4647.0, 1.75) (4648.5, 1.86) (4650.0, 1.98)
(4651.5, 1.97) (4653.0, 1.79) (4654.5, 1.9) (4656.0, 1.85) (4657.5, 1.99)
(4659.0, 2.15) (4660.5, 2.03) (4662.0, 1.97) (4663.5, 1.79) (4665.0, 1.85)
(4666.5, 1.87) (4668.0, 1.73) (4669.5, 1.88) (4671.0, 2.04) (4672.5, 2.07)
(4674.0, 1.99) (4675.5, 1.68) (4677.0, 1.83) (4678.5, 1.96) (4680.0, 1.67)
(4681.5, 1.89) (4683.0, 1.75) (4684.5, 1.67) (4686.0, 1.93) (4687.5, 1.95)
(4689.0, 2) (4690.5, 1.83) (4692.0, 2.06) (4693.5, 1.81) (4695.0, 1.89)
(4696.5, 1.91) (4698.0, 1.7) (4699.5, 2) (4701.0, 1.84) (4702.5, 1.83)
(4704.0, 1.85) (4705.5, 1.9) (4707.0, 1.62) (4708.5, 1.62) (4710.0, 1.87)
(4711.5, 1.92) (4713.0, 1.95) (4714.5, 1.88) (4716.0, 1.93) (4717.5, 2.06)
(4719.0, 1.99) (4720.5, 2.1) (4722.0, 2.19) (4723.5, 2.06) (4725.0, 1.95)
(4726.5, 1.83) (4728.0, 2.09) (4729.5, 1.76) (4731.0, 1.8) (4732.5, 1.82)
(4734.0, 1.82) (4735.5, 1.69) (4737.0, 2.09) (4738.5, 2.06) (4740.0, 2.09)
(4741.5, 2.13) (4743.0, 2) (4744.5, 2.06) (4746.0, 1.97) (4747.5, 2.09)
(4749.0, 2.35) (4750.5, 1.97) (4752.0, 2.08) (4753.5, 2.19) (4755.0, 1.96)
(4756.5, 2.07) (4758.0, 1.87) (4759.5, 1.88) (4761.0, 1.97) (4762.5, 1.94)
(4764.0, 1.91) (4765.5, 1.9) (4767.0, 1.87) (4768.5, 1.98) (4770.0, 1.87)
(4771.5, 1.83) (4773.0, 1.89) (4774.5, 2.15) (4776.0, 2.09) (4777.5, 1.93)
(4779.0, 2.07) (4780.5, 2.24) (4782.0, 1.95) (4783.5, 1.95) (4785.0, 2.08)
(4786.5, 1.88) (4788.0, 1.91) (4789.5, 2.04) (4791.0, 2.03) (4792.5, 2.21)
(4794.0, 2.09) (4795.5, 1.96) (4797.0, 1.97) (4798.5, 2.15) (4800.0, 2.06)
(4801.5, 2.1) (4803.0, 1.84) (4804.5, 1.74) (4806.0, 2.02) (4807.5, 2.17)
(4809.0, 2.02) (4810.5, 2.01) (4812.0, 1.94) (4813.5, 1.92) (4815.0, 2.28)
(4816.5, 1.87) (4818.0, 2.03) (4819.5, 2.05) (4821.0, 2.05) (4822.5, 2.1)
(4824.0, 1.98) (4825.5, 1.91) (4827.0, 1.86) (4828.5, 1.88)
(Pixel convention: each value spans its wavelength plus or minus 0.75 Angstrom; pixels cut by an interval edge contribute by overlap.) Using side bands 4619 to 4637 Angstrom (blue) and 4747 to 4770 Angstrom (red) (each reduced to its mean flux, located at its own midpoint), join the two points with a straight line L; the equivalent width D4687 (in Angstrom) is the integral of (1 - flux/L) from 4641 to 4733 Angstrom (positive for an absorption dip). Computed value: 4.7 Angstrom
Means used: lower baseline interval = 1.98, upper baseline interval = 2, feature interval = 1.89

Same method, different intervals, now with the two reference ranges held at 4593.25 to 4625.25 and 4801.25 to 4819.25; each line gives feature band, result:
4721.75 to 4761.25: -0.45 Angstrom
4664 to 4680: 0.55 Angstrom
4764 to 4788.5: 0.11 Angstrom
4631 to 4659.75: 0.79 Angstrom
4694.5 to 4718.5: 1.17 Angstrom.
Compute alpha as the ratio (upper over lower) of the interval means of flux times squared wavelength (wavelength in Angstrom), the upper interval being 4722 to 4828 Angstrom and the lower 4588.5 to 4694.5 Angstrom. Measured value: 1.11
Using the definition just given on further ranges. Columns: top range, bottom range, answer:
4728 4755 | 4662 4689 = 1.10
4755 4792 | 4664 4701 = 1.09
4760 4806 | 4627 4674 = 1.10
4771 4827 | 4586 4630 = 1.14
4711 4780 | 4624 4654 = 1.10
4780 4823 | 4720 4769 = 1.04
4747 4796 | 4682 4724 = 1.09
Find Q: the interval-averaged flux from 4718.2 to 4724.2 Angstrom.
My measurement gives 2.08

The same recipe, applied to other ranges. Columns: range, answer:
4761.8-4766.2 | 1.92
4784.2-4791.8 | 1.99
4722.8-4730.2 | 1.94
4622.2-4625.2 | 1.95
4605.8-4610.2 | 1.97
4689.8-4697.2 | 1.9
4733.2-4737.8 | 1.87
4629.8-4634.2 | 1.98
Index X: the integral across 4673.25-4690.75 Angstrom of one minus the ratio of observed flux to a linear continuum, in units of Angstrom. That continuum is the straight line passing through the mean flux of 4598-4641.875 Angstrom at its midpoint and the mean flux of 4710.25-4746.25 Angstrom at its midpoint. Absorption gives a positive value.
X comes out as 0.9 Angstrom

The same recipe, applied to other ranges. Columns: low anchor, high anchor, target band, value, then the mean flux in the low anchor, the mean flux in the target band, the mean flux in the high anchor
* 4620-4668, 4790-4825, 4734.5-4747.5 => -0.24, 1.91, 2.01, 2.02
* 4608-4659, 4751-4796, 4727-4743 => 0.31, 1.93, 1.94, 1.99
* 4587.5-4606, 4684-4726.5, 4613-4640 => -1.41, 1.82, 1.94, 1.9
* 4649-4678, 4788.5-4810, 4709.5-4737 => 0.42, 1.91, 1.93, 2.03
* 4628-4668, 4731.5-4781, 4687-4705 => 0.46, 1.89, 1.89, 1.99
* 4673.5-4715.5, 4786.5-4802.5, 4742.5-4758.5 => -0.84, 1.85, 2.06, 2.04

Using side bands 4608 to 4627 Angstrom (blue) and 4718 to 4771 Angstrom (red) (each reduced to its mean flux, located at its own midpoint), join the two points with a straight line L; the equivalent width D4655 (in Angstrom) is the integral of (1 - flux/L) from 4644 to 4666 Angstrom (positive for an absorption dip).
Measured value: 0.9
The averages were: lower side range 1.98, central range 1.9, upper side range 1.98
